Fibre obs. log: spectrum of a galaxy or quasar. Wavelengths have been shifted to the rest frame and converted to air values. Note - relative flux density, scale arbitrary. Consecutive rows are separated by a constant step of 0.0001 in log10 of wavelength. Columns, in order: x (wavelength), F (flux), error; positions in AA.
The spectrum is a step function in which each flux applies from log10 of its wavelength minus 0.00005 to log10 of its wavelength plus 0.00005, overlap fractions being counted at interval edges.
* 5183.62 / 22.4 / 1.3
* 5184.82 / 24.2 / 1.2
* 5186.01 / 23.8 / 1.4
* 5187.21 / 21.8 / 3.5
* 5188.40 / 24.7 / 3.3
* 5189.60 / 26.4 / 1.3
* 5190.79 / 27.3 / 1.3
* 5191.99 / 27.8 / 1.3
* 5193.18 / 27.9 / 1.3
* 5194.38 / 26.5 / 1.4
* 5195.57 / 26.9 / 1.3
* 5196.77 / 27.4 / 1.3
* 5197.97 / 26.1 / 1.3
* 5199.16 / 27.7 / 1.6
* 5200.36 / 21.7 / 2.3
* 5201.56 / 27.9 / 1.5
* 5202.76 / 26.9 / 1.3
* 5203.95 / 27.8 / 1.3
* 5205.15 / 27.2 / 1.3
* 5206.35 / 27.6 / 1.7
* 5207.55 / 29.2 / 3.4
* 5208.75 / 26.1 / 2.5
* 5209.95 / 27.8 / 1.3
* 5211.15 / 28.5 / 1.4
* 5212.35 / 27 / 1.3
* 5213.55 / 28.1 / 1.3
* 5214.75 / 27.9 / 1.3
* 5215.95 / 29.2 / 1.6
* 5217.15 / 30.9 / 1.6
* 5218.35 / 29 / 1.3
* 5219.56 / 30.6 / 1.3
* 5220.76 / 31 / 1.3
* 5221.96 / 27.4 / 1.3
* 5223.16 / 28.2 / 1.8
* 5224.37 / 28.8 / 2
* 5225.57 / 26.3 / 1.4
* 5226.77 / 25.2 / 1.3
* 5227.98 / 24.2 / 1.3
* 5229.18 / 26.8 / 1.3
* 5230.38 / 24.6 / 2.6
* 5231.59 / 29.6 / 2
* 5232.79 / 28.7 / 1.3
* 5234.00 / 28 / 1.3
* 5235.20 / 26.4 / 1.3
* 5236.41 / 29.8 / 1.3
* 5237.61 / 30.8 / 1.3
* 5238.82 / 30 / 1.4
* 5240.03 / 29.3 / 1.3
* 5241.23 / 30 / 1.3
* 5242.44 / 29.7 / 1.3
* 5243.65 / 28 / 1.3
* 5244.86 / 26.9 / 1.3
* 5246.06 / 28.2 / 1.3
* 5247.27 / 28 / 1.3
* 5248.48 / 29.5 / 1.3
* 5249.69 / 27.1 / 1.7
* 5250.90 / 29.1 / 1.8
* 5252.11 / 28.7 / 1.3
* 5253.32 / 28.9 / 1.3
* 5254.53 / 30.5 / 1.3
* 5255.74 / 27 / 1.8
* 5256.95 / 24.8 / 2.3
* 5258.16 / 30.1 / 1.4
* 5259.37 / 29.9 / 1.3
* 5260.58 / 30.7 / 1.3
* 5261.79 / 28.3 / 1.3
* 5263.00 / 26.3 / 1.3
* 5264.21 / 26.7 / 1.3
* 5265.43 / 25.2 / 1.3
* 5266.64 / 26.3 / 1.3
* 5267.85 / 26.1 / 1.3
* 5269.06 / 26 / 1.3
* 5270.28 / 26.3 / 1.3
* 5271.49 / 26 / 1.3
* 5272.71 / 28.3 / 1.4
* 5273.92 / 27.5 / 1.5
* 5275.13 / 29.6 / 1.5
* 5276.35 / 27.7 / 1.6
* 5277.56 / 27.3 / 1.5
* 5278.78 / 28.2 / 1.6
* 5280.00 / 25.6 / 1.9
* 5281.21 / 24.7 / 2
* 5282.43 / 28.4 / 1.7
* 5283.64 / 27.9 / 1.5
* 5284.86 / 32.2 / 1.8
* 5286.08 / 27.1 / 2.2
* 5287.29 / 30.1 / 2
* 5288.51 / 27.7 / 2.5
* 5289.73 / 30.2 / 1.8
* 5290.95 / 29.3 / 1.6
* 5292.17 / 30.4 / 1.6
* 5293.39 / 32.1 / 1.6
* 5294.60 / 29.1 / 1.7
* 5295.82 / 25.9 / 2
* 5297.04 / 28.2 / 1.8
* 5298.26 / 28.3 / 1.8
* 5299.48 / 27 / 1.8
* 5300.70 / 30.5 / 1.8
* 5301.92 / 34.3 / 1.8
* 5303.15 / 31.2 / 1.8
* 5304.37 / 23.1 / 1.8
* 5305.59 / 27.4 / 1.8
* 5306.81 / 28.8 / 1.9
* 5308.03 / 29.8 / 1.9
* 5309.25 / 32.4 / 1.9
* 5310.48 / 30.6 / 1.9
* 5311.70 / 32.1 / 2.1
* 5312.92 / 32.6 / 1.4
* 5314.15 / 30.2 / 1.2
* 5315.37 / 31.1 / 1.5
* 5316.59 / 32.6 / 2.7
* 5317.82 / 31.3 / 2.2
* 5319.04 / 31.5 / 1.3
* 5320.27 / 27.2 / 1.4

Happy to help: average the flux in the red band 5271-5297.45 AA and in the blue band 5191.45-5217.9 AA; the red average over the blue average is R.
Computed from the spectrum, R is 1.03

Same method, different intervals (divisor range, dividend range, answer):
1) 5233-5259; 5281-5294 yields 1.02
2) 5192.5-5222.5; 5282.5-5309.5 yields 1.05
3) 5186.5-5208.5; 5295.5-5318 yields 1.12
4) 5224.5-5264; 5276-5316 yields 1.03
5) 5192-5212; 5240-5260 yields 1.05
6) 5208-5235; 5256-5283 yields 0.98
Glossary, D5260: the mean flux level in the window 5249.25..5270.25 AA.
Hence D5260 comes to 27.7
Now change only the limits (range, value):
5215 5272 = 28.1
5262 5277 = 26.9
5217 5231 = 27.6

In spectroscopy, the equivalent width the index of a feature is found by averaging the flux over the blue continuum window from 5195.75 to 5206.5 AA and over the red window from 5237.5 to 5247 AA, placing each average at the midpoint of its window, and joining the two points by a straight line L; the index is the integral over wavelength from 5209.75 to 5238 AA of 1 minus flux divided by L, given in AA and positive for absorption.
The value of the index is -0.2 AA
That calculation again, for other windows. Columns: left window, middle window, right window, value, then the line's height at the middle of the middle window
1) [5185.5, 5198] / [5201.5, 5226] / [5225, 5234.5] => -1.7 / 26.4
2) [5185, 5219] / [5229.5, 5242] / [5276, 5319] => -0.4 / 27.8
